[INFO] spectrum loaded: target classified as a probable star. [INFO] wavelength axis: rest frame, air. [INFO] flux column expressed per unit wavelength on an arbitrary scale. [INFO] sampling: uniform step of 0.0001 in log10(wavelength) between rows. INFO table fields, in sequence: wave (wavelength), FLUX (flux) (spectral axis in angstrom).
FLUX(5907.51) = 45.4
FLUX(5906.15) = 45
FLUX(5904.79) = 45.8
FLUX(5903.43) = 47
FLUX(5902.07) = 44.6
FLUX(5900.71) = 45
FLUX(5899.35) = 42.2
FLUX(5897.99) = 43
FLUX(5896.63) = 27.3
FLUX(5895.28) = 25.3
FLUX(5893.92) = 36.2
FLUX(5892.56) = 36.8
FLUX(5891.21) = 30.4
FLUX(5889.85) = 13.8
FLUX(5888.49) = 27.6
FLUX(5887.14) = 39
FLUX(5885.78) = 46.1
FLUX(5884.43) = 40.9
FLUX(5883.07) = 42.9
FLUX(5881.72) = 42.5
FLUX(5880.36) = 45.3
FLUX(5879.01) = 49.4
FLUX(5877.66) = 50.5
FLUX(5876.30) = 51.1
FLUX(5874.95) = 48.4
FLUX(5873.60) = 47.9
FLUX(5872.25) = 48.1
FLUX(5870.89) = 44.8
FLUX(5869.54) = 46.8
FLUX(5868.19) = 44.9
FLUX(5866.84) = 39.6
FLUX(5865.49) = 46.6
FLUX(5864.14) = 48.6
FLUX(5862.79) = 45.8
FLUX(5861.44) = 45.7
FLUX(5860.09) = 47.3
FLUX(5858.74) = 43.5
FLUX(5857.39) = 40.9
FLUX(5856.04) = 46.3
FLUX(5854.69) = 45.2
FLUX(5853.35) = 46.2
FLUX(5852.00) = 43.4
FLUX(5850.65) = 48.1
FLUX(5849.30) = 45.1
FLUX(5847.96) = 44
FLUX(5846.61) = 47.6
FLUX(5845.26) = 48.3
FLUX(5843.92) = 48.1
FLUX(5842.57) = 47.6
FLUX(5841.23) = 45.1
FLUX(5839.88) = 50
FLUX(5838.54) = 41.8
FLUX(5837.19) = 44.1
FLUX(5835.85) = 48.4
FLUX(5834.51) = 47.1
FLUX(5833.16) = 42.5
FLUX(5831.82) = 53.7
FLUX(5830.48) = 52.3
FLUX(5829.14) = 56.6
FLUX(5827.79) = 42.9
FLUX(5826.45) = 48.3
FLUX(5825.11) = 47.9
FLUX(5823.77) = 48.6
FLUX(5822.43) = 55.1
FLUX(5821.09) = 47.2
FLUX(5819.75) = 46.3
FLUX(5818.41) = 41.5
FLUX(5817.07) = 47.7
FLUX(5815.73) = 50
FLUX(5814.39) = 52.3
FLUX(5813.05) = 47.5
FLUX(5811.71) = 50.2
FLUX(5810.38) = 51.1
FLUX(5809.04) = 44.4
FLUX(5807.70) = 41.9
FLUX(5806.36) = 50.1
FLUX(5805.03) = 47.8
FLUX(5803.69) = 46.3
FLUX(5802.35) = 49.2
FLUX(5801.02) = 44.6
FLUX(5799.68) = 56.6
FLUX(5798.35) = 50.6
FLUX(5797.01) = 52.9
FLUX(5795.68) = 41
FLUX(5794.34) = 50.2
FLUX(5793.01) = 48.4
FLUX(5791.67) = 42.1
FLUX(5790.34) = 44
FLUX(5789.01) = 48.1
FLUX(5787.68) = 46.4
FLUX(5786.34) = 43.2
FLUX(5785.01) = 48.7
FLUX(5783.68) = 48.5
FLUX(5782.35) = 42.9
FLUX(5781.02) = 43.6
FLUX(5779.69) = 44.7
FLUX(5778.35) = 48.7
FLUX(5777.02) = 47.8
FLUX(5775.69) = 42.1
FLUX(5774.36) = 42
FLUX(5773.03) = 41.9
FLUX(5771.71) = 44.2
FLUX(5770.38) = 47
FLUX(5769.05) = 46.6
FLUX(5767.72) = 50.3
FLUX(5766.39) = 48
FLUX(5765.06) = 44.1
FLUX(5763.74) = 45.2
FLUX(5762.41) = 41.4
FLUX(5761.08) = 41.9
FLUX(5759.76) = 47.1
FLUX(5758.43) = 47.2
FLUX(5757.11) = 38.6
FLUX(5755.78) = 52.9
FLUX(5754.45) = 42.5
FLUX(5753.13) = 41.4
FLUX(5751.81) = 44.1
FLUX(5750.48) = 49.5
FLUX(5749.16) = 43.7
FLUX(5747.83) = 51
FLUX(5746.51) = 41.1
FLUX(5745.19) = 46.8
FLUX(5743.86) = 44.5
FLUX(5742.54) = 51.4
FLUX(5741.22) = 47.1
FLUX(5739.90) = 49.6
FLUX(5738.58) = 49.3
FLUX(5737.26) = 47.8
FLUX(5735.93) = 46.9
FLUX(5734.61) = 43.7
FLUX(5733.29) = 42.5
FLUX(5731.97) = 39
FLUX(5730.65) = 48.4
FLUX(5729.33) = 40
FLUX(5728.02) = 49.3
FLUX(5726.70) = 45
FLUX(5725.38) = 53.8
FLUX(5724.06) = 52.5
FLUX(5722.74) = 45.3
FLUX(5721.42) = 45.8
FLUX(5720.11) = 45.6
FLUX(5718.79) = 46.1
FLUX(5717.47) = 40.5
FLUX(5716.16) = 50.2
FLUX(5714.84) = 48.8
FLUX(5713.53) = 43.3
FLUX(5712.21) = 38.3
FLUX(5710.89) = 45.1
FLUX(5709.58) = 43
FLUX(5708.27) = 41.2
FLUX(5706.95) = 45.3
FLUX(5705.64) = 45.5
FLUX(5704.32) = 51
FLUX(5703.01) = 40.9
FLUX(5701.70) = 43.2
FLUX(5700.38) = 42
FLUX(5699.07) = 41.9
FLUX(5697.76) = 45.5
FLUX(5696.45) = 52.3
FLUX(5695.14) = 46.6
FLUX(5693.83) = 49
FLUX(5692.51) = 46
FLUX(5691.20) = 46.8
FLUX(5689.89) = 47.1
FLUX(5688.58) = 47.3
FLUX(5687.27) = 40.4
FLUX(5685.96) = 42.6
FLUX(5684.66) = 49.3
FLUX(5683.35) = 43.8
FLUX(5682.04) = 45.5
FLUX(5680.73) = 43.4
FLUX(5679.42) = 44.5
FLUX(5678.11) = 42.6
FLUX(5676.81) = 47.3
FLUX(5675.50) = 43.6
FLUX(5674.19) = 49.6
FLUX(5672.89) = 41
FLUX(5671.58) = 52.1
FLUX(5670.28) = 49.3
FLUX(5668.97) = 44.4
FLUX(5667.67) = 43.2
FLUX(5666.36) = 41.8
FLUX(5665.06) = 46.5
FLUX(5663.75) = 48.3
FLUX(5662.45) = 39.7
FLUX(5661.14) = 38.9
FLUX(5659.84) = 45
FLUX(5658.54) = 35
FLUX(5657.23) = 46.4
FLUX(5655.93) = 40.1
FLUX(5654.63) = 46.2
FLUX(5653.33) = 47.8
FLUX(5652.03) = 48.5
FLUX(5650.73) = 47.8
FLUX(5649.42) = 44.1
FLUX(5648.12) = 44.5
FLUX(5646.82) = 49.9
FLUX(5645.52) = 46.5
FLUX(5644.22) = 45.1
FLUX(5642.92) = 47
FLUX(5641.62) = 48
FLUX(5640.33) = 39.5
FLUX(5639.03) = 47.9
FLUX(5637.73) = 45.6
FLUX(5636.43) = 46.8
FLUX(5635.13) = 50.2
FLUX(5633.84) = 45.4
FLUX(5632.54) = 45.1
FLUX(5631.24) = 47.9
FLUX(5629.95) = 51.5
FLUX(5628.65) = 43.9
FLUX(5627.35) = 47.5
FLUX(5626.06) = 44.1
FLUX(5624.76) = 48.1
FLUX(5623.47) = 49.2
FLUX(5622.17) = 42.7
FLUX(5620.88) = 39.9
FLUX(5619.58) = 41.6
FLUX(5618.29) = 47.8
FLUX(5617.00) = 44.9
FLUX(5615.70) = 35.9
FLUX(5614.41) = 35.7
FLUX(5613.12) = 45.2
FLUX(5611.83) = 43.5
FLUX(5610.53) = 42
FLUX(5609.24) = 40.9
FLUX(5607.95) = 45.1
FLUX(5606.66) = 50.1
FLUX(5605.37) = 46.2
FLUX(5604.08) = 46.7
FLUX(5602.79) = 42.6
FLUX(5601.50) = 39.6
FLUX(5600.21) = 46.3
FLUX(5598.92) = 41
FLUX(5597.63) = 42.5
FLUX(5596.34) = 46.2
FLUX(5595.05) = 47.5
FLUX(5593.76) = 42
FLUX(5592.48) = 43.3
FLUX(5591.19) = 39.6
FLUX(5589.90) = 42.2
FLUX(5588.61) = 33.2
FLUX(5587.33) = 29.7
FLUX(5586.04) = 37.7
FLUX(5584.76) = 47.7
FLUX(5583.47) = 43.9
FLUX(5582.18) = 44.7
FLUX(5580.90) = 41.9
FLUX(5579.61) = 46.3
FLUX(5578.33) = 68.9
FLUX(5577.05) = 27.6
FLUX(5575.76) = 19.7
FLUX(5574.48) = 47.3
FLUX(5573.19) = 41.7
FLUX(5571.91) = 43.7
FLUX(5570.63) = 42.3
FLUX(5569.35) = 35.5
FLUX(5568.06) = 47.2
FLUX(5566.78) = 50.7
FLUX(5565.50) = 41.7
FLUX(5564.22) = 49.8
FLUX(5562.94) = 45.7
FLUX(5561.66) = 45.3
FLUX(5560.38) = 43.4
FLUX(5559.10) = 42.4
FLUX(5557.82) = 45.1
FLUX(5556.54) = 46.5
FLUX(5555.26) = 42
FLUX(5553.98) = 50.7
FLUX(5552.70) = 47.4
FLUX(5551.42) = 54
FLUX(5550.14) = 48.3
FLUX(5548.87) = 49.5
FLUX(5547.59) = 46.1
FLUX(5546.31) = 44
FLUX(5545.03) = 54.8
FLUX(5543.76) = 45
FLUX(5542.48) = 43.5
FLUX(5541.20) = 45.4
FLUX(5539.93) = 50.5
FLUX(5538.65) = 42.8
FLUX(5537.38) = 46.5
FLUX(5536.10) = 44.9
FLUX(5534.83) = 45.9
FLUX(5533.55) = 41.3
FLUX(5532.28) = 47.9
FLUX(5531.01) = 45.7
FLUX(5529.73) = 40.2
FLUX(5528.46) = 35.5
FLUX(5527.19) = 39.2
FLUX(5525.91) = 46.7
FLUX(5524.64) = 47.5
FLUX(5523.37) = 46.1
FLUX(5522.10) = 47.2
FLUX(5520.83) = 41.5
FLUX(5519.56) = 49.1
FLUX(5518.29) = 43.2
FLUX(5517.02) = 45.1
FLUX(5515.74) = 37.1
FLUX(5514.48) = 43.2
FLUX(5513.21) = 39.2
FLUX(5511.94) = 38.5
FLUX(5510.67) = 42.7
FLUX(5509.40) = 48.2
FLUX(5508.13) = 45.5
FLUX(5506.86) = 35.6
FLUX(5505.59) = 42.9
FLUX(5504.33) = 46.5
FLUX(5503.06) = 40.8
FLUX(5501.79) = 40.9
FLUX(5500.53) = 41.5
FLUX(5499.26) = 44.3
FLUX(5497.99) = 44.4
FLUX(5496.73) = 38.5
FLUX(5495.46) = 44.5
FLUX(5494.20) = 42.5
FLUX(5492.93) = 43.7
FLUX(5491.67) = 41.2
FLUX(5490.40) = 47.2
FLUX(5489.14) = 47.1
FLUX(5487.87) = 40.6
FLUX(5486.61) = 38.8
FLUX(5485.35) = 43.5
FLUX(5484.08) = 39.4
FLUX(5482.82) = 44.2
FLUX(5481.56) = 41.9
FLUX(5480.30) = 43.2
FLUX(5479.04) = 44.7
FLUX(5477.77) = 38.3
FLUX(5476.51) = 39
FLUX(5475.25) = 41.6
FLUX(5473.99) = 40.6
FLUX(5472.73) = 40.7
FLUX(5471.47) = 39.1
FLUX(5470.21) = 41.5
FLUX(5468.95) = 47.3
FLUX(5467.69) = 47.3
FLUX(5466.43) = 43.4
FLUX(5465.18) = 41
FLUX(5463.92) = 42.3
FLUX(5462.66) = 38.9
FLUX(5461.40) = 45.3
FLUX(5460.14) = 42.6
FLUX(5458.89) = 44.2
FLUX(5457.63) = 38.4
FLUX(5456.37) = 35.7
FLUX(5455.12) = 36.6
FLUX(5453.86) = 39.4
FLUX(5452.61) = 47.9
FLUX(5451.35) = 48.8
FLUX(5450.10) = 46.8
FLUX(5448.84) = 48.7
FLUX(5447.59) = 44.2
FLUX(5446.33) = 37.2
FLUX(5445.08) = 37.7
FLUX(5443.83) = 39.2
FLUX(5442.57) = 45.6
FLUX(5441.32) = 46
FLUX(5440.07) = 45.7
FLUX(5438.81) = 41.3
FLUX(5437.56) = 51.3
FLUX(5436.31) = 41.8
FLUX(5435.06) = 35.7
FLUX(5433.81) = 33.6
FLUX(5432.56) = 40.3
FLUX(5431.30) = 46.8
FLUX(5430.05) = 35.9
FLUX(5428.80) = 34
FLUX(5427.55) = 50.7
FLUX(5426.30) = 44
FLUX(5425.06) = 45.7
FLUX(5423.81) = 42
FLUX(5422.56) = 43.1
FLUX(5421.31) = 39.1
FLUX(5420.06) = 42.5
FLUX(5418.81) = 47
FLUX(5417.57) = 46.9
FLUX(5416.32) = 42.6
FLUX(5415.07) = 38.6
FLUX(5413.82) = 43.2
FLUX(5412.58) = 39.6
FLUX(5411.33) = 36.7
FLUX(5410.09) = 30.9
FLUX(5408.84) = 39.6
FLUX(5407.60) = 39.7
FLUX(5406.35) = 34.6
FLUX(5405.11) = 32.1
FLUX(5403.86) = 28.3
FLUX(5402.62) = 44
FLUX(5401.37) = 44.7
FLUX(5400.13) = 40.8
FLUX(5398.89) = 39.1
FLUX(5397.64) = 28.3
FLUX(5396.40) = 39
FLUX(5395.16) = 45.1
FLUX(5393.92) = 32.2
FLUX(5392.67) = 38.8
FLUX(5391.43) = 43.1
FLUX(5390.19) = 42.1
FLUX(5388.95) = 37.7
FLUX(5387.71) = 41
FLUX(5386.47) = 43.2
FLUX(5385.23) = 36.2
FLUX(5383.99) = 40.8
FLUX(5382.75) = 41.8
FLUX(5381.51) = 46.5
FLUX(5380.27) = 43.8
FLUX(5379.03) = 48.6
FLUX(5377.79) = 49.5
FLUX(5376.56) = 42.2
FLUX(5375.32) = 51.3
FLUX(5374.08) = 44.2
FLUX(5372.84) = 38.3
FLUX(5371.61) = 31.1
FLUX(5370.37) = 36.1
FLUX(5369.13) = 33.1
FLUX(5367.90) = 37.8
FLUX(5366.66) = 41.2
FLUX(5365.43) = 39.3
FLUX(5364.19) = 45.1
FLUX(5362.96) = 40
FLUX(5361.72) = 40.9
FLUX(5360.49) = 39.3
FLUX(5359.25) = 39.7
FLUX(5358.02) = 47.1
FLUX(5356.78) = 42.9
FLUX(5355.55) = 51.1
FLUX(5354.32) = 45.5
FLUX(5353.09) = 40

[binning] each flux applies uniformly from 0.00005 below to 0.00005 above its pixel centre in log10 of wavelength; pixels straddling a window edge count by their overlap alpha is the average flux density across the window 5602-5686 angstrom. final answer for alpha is 45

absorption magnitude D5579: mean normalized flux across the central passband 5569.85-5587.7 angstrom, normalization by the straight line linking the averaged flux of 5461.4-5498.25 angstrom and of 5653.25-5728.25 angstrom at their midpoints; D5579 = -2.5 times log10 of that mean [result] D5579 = 0.05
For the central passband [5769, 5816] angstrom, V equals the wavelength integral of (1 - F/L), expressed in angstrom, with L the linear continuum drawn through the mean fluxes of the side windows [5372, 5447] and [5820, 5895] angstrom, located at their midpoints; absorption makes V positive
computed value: -2.72 angstrom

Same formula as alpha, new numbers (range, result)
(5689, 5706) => 46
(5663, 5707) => 45.6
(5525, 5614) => 44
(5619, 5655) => 46.2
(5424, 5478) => 42.2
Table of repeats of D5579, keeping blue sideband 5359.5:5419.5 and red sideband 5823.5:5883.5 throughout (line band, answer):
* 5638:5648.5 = -0.06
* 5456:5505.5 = -0.02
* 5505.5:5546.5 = -0.05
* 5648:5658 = -0.04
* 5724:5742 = -0.04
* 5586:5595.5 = 0.10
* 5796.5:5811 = -0.06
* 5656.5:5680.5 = -0.01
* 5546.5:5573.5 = -0.08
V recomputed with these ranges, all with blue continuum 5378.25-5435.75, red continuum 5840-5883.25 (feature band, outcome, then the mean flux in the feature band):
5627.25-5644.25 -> -1.3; 46.5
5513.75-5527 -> -0.9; 44.5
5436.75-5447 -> -0.6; 43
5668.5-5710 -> -1.4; 45.5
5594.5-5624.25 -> -0.5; 43.6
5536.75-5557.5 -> -2.6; 47.3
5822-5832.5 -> -1.1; 50.6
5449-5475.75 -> -1.0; 42.5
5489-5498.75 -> -0.5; 43.5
